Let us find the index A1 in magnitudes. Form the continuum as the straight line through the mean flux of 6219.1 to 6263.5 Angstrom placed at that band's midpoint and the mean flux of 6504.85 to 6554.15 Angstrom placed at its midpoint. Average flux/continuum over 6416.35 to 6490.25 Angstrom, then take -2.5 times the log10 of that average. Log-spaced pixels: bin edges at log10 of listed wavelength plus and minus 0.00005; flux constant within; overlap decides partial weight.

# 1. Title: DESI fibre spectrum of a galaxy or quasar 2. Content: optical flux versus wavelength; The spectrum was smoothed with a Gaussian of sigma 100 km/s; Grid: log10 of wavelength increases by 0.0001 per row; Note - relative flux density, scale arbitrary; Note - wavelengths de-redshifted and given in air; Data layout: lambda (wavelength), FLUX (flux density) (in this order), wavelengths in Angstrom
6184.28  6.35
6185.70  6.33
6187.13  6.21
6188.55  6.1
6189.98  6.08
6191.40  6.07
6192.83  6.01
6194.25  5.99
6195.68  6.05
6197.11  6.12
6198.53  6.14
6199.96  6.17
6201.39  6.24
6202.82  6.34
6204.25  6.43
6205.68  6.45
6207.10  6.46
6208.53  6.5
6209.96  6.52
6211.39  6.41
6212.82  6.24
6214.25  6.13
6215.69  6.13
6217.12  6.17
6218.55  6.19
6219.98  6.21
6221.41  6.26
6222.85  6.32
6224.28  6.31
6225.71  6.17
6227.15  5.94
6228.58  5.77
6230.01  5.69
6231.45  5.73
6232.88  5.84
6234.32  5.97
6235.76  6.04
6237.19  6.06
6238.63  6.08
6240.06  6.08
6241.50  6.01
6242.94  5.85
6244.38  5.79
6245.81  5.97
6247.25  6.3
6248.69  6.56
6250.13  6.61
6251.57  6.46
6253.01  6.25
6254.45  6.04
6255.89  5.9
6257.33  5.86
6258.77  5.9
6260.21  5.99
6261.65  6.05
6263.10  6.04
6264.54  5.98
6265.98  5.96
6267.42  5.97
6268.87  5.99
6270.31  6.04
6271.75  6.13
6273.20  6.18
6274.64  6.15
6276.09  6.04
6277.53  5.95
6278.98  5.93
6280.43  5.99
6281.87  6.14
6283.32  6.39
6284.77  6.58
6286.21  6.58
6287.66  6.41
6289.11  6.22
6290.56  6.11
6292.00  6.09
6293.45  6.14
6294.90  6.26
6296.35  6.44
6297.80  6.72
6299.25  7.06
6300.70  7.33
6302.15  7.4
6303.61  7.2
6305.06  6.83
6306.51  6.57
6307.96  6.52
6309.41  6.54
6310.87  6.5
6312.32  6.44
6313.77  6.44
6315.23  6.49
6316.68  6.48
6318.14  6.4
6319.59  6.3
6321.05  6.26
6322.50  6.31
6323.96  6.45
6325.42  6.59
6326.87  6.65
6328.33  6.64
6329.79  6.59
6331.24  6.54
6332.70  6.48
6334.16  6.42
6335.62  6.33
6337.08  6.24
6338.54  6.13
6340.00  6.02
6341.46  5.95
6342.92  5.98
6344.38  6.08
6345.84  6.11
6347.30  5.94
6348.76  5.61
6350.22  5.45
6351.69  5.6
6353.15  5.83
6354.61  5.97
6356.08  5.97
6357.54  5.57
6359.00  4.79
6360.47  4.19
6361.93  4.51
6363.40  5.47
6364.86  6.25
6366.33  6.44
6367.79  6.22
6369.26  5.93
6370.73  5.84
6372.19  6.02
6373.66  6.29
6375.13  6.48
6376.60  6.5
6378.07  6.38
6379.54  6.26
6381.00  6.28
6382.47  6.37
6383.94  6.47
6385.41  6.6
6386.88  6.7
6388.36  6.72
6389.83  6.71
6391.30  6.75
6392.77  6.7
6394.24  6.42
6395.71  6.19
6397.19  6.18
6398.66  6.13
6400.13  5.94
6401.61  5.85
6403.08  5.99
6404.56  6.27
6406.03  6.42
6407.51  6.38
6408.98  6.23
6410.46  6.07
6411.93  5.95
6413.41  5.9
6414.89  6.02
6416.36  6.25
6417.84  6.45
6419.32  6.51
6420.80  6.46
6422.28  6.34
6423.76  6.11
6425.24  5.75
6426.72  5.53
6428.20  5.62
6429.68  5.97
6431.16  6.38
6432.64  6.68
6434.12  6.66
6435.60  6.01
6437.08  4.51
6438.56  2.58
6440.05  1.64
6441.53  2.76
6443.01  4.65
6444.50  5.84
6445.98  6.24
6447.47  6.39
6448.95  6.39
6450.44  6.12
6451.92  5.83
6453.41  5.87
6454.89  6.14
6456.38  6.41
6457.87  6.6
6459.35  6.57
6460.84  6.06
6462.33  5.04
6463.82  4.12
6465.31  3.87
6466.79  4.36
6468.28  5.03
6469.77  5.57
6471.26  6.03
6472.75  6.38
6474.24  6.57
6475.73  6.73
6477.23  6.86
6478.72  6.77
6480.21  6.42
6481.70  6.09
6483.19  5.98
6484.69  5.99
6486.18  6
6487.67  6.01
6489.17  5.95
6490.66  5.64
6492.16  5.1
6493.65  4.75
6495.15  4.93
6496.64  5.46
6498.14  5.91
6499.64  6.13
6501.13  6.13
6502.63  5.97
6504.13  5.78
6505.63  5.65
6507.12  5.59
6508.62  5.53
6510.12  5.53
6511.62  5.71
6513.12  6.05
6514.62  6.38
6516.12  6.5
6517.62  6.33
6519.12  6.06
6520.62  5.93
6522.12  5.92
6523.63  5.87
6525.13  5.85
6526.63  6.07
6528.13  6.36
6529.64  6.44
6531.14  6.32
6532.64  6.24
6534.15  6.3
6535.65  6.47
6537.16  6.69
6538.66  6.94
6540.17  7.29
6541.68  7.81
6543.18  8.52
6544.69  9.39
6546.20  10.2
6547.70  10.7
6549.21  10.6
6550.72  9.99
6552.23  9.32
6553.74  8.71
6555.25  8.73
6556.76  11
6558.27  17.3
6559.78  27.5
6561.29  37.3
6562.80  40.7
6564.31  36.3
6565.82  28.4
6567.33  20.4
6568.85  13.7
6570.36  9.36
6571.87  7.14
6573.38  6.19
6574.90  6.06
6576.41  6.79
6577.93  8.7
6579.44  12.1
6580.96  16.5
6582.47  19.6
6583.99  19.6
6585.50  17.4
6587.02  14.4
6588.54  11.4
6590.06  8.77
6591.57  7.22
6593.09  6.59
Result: 0.18 mag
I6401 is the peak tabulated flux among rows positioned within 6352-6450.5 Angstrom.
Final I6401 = 6.75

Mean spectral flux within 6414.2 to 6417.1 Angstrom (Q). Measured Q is 6.15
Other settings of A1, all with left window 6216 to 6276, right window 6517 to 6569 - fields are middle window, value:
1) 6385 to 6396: 0.34 mag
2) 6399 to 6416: 0.47 mag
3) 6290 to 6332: 0.13 mag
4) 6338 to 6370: 0.40 mag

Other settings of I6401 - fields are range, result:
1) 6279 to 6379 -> 7.4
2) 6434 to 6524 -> 6.86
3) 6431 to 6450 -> 6.68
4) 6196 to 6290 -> 6.61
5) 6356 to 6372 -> 6.44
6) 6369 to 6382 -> 6.5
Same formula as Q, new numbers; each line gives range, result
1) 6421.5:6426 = 6.06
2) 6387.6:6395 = 6.66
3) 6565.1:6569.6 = 20.8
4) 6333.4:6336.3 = 6.37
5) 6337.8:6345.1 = 6.03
